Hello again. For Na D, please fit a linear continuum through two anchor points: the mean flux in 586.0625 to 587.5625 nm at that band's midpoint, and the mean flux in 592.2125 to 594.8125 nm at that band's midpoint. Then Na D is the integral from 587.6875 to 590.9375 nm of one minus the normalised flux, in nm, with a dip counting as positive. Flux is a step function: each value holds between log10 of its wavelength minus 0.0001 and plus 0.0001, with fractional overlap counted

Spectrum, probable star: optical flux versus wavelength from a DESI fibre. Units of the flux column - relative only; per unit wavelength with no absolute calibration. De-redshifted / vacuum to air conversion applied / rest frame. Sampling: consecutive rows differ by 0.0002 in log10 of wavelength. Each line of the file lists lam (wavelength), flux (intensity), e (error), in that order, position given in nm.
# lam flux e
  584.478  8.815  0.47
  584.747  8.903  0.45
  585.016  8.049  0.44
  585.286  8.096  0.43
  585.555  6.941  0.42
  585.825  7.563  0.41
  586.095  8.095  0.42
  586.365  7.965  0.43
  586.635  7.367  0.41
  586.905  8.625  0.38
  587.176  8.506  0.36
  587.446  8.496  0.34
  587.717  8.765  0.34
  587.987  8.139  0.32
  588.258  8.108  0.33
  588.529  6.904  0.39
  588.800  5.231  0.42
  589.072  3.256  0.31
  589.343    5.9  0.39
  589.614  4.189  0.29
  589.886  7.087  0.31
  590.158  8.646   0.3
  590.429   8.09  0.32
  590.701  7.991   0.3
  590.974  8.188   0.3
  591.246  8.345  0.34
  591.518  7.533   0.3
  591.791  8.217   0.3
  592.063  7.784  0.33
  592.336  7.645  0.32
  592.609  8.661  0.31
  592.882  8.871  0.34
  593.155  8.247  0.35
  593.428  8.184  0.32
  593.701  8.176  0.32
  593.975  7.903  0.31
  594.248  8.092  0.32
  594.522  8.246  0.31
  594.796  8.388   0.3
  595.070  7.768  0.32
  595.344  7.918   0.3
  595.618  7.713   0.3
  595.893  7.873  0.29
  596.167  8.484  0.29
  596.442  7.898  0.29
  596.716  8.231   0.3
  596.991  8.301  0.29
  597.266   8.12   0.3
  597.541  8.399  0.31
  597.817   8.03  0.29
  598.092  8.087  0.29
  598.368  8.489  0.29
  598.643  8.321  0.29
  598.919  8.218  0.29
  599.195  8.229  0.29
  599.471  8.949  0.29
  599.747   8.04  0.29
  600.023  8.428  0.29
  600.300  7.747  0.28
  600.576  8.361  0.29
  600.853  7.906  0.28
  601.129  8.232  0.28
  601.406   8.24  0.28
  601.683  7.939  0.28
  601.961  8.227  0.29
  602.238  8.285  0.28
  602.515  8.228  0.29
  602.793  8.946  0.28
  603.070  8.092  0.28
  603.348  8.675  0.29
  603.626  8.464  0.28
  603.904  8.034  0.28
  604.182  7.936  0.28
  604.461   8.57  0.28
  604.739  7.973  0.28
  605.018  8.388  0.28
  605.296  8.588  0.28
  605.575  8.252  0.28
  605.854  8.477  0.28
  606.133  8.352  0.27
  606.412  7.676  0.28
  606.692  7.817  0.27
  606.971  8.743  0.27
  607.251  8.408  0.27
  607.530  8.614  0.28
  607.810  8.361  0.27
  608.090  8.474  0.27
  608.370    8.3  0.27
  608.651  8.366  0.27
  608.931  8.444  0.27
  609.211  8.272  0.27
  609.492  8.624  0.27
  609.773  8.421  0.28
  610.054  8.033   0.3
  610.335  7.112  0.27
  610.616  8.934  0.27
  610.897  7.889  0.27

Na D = 0.540 nm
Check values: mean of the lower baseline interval 8.18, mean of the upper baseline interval 8.24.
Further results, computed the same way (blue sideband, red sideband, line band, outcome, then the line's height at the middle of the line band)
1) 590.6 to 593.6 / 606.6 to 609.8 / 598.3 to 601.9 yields 0.021 nm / 8.28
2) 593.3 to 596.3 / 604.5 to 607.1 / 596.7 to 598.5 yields -0.026 nm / 8.12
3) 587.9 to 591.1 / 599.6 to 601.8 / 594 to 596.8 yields -0.211 nm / 7.49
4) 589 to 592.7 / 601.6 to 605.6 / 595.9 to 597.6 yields -0.094 nm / 7.77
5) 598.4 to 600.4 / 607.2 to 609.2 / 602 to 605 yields 0.012 nm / 8.35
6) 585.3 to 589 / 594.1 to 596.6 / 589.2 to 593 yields 0.107 nm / 7.86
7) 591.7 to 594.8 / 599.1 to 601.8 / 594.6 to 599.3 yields 0.032 nm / 8.2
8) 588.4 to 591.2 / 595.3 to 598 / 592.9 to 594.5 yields -0.157 nm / 7.46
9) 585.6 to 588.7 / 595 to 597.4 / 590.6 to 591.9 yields -0.007 nm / 8.01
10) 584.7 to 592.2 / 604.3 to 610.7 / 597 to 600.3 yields -0.141 nm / 7.94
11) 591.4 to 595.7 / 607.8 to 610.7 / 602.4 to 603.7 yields -0.044 nm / 8.21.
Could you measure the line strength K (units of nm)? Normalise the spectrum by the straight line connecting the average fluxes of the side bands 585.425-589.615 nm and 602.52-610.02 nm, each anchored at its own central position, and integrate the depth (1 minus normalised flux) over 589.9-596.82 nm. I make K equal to -0.49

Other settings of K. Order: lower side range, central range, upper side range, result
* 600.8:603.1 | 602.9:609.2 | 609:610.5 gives -0.10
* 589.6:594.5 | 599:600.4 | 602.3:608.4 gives -0.02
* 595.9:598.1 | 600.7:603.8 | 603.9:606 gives -0.01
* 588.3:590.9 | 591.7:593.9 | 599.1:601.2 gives -0.38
